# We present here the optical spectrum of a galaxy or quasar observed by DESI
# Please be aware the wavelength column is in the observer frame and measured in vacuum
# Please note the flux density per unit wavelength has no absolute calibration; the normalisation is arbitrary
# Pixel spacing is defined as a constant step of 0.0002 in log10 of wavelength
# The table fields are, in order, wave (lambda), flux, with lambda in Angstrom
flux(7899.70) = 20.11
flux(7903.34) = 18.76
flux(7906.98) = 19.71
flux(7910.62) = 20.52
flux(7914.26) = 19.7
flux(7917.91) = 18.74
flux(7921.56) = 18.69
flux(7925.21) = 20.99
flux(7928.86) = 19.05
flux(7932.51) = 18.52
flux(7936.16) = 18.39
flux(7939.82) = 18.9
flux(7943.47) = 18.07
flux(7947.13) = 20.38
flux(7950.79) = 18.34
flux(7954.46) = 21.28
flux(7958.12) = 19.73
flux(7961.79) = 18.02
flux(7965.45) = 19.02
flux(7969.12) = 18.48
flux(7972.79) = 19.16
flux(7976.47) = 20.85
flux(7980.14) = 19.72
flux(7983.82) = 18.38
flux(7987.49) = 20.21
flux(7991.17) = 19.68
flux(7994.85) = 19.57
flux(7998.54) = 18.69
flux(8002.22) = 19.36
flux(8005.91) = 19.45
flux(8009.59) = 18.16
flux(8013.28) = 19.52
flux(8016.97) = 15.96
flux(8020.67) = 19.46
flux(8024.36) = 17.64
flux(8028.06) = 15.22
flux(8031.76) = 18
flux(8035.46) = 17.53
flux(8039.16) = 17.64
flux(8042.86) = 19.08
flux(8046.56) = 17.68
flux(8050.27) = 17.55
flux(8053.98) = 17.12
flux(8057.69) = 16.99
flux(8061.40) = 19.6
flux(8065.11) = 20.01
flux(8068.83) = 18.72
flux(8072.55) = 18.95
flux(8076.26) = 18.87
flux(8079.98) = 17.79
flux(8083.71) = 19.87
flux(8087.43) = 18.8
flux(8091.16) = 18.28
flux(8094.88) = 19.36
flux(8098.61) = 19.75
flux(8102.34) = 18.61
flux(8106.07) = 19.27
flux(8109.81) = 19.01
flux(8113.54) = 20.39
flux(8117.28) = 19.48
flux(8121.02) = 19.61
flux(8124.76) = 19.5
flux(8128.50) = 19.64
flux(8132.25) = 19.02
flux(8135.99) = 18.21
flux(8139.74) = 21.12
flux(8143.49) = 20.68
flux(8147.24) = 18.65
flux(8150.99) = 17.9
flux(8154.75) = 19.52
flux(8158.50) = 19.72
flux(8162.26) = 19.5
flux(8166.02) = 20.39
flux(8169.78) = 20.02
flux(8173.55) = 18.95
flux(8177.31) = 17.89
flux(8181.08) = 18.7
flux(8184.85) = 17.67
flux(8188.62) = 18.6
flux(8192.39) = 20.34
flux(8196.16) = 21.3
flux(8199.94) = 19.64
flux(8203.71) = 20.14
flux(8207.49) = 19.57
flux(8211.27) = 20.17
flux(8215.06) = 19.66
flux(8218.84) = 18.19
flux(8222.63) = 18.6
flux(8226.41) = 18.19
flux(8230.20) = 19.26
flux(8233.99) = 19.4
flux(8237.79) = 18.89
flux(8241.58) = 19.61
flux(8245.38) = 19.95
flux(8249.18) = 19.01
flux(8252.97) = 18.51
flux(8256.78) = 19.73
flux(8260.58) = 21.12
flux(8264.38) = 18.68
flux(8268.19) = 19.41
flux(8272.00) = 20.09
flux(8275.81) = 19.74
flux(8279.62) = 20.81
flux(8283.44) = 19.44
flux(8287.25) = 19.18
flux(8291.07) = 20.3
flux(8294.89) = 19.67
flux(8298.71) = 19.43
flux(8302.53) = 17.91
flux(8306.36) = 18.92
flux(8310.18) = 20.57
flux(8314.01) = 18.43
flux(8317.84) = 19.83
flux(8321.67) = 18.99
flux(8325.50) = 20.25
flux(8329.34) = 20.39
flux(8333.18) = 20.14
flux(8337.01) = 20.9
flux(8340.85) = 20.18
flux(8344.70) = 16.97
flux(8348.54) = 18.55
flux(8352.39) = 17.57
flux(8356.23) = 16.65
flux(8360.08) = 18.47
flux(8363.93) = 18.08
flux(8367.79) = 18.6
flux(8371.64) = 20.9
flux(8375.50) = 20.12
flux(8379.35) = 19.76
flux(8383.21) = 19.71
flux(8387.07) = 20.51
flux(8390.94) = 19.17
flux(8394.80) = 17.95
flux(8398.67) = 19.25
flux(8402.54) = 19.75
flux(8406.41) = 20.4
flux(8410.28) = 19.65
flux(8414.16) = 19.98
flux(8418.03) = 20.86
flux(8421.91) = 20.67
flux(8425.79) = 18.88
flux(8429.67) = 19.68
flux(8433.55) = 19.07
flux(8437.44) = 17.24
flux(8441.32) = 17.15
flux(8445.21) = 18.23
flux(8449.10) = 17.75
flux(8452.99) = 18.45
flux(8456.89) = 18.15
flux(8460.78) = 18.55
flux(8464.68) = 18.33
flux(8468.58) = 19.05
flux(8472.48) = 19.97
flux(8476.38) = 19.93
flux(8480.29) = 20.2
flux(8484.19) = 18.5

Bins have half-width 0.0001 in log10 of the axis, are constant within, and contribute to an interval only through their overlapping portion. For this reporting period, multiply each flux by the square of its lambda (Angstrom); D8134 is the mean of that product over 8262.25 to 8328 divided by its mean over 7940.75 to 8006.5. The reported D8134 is 1.09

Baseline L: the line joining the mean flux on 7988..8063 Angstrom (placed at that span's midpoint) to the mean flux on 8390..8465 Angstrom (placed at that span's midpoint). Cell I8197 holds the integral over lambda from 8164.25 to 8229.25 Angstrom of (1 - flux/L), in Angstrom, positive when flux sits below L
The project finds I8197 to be -2.6 Angstrom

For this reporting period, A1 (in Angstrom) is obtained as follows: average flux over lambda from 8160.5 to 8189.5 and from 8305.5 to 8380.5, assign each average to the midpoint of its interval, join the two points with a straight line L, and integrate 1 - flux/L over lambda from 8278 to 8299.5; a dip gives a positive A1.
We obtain -0.76 Angstrom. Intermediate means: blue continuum 19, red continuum 19.2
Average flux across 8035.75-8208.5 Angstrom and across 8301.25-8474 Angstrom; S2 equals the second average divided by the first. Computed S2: 1.00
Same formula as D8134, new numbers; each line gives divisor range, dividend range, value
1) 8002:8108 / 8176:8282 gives 1.10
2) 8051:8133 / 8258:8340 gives 1.09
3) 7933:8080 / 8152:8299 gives 1.10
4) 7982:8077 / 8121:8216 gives 1.09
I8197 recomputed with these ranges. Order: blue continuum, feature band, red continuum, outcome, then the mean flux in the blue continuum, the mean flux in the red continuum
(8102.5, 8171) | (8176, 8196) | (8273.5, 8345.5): 0.66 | 19.5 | 19.6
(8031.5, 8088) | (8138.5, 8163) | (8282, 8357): -1.12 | 18.4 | 19.3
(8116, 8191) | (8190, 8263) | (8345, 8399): -1.55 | 19.2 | 18.9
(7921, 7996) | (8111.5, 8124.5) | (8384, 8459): -0.36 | 19.3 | 19.1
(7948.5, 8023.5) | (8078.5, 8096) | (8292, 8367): 0.27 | 19.1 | 19.1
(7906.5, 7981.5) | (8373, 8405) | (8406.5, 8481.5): -0.79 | 19.3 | 19.1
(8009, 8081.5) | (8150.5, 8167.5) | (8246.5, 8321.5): -0.68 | 18.1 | 19.5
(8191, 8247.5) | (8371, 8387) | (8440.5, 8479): -1.00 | 19.5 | 18.6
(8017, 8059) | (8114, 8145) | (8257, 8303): -2.20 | 17.6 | 19.7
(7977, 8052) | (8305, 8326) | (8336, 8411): -0.49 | 18.5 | 19.1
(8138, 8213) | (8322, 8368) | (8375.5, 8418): 1.74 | 19.5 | 19.7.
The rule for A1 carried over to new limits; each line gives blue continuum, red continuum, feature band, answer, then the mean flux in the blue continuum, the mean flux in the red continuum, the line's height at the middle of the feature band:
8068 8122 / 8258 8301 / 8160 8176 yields -0.2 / 19.1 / 19.8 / 19.4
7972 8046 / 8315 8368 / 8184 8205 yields -1.0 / 18.6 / 19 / 18.8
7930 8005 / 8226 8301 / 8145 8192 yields 1.0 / 19.2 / 19.5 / 19.4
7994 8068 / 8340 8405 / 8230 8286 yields -2.7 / 18.2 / 18.9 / 18.7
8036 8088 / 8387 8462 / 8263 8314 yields -1.9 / 18.4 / 19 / 18.8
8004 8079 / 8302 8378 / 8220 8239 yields -0.1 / 18.2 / 19.1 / 18.8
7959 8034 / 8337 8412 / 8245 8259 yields -0.2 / 18.7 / 19.1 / 19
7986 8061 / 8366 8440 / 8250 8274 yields -0.6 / 18.2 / 19.6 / 19.1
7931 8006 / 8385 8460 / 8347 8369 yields 1.3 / 19.2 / 19.1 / 19.1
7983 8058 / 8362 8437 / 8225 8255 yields -0.2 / 18.3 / 19.6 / 19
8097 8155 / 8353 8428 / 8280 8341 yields -0.8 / 19.4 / 19.4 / 19.4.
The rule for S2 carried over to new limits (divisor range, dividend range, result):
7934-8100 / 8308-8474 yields 1.02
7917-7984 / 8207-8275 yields 1.01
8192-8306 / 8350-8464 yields 0.97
